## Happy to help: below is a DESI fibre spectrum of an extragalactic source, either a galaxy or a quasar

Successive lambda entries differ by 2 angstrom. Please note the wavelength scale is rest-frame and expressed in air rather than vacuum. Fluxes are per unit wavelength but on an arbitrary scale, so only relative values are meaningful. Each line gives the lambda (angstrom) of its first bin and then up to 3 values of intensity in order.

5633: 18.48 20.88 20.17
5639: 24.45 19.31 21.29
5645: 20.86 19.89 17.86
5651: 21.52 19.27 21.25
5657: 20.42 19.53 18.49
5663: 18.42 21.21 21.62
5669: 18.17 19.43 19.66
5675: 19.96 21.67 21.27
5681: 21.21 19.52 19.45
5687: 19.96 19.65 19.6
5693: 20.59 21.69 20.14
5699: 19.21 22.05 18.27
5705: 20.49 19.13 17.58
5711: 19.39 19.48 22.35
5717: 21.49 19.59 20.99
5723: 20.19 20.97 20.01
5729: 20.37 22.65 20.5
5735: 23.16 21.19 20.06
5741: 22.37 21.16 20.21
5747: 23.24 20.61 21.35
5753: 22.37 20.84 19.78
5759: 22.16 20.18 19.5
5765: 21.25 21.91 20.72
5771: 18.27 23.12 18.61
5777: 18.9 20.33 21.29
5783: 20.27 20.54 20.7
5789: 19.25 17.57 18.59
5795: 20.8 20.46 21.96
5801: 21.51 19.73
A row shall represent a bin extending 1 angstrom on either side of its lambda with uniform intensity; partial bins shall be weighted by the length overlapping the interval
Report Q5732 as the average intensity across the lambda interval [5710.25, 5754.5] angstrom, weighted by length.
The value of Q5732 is 21.1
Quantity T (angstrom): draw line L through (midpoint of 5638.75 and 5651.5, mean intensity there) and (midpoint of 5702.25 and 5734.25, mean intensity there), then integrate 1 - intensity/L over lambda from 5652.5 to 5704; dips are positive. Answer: 0.8 angstrom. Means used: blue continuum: 20.5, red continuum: 20.3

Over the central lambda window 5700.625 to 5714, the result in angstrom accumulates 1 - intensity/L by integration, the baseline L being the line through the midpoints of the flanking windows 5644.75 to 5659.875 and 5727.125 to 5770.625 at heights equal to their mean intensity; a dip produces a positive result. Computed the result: 0.8 angstrom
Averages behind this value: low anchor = 20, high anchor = 21.2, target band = 19.4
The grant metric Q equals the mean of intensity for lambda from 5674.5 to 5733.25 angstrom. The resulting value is 20.3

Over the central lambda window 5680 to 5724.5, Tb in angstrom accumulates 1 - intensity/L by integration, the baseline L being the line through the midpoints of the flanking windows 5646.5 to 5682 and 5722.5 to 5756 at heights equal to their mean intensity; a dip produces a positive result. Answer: 1.2 angstrom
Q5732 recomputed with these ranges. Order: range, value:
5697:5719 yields 19.9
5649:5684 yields 20.1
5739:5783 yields 20.8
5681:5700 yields 20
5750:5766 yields 20.9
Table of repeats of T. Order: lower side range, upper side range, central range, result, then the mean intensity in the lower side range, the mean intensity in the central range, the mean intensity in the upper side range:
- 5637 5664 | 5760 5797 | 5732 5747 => -0.9 angstrom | 20.2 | 21.4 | 20.1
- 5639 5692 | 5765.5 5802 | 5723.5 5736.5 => -0.7 angstrom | 20.1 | 21.2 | 20.3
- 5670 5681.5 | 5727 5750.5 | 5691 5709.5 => 0.8 angstrom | 20.5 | 20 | 21.3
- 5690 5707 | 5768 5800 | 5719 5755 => -1.9 angstrom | 20.2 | 21.2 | 20.1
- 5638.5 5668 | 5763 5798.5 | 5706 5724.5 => 0.2 angstrom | 20.3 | 20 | 20.2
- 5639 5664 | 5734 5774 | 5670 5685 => 0.0 angstrom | 20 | 20.3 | 21.2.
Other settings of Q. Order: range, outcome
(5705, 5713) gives 19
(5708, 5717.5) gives 20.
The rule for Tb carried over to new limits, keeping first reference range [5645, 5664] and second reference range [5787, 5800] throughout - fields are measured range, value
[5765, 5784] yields -0.58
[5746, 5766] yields -1.34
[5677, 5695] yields -0.55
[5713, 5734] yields -1.14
